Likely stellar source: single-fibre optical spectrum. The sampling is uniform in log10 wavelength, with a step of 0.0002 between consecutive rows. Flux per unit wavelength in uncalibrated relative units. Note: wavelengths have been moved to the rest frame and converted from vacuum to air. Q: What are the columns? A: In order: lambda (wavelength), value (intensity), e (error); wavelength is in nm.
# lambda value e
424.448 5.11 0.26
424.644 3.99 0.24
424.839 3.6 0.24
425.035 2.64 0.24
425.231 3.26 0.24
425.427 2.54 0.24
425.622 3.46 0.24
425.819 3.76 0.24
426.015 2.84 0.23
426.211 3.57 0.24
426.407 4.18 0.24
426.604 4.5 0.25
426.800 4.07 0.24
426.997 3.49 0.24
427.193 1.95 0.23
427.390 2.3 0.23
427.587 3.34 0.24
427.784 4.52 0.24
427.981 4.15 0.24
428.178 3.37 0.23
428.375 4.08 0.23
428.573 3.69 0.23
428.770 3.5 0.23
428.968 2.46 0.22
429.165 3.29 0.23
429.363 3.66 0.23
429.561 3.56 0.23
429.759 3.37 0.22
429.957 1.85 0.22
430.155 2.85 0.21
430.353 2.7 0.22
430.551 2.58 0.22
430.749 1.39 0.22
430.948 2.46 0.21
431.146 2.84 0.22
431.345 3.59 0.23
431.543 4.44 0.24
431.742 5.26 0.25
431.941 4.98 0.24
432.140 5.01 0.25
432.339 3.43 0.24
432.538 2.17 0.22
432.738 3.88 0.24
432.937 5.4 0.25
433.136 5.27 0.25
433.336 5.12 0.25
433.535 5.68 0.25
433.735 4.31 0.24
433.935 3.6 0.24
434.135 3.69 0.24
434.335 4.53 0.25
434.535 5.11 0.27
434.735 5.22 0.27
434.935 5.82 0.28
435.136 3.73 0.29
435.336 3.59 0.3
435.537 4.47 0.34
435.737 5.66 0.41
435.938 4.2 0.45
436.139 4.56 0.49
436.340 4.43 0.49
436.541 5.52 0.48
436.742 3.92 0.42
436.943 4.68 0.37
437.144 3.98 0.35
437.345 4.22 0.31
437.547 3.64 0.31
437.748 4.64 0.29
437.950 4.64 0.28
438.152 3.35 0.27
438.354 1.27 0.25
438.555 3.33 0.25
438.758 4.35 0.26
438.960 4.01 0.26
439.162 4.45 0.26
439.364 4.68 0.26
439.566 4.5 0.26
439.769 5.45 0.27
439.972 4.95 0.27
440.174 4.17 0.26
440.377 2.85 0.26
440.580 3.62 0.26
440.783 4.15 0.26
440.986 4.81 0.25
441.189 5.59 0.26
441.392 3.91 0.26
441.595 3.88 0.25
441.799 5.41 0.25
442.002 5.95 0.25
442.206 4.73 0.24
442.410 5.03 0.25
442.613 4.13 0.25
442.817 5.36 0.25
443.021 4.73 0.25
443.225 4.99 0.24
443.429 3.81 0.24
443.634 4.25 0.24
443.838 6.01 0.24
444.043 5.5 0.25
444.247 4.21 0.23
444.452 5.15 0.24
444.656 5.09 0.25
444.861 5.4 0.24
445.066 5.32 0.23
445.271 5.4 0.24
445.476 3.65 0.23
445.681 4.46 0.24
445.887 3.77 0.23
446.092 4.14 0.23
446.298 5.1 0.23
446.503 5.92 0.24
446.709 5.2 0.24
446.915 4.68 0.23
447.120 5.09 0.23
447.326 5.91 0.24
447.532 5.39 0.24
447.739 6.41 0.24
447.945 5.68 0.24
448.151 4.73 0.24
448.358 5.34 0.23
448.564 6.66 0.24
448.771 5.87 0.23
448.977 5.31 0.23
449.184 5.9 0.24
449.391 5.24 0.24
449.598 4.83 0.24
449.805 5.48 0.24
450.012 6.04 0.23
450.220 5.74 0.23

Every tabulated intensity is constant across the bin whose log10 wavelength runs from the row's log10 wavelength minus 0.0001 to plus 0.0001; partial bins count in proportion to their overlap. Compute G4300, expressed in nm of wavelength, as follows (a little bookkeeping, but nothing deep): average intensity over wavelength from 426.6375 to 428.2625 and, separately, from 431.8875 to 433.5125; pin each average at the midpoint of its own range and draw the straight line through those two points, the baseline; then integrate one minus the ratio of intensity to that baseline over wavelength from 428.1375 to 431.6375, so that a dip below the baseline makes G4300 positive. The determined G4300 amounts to 0.72 nm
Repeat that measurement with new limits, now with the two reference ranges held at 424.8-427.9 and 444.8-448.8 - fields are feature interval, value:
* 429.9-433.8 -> 0.11 nm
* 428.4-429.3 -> 0.07 nm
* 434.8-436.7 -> -0.20 nm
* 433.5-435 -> -0.22 nm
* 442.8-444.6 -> 0.02 nm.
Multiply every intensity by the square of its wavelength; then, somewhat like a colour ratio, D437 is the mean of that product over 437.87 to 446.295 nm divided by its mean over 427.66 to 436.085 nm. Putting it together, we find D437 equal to 1.2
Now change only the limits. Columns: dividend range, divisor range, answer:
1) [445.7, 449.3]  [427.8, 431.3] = 1.88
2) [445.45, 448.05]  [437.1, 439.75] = 1.33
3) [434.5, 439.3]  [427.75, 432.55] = 1.29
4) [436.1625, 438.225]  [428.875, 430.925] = 1.62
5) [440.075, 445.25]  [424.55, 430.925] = 1.56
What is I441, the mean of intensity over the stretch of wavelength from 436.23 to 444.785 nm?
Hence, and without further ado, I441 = 4.47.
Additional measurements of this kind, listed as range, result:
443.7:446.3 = 4.84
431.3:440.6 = 4.34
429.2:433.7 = 3.71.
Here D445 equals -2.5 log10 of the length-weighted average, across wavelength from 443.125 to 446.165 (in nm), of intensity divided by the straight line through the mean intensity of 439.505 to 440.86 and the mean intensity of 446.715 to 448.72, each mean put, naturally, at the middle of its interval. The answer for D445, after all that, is 0.05 mag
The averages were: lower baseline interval 4.23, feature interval 4.75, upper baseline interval 5.54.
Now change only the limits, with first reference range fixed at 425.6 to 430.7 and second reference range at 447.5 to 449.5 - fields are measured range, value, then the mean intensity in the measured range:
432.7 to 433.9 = -0.25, 4.93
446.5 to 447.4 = 0.04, 5.28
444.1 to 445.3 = 0.03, 5.09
